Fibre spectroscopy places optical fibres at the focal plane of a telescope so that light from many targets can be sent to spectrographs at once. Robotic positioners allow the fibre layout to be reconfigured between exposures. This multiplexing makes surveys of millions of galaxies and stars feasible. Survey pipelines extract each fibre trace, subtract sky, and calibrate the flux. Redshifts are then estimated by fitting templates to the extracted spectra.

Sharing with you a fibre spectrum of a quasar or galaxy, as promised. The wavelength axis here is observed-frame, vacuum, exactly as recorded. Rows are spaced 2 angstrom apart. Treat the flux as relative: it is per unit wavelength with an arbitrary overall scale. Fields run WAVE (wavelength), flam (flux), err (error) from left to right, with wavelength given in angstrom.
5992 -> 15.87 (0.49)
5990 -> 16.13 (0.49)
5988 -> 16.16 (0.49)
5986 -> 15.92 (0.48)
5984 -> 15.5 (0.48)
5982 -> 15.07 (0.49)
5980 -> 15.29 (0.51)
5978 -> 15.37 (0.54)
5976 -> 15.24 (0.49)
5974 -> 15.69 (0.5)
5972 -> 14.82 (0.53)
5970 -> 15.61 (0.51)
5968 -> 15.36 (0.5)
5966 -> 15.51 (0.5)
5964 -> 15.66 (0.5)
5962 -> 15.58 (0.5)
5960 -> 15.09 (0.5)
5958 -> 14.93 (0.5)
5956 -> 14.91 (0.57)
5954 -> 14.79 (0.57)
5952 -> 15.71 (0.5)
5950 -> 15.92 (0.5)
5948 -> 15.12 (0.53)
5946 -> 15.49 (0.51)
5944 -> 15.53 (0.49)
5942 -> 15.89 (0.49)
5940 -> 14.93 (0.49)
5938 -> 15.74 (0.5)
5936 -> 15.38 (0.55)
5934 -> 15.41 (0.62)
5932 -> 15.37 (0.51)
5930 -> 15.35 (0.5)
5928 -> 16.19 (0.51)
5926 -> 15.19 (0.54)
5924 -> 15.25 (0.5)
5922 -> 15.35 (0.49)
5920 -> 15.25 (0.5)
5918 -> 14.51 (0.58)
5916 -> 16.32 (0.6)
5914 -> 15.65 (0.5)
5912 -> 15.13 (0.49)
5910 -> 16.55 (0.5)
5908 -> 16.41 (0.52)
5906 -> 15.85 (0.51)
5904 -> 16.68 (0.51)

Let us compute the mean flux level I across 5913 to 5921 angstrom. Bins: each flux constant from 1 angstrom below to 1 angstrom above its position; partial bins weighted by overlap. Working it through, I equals 15.4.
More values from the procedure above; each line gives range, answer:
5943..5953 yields 15.6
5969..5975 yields 15.4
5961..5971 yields 15.5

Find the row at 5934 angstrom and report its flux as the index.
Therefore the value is 15.41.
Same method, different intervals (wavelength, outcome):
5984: 15.5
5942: 15.89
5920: 15.25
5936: 15.38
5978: 15.37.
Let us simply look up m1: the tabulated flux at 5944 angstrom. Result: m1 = 15.53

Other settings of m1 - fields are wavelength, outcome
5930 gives 15.35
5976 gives 15.24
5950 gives 15.92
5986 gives 15.92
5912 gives 15.13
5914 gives 15.65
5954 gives 14.79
